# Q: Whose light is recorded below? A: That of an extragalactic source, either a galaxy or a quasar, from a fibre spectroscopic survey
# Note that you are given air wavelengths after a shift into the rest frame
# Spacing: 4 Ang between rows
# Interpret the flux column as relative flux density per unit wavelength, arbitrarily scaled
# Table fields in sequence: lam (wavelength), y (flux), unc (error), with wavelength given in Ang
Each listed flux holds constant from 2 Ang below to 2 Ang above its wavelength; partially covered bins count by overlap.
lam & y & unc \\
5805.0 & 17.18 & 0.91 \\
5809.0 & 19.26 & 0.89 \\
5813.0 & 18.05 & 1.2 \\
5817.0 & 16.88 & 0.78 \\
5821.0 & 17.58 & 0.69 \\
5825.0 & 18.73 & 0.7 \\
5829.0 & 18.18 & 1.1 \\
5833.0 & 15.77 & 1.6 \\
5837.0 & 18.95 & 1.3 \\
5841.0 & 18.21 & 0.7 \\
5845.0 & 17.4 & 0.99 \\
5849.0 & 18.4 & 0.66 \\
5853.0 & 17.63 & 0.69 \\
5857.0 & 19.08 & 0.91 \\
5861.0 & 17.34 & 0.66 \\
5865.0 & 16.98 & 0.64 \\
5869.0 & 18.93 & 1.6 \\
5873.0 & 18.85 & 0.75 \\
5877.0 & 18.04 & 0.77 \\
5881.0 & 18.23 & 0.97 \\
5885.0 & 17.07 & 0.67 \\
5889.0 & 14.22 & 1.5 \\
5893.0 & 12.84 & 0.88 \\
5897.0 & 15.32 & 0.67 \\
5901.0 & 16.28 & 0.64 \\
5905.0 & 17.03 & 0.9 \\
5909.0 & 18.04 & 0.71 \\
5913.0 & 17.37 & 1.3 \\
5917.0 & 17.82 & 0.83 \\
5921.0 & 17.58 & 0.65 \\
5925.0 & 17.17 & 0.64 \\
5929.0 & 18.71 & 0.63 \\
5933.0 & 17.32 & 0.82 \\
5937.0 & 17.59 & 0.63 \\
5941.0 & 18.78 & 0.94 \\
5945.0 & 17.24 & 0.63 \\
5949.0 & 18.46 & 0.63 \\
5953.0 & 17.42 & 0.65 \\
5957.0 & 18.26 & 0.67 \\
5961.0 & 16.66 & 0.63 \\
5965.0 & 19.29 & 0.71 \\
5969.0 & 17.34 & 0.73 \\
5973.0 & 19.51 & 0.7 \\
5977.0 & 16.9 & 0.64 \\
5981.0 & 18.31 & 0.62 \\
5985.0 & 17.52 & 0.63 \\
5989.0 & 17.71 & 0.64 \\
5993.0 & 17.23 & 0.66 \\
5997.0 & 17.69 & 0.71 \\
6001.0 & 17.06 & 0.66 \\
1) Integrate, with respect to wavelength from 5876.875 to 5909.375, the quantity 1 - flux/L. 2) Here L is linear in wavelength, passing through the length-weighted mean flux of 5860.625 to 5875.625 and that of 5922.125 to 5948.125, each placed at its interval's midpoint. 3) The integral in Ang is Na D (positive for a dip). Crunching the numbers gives 3.3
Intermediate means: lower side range 18.1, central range 16.2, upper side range 17.8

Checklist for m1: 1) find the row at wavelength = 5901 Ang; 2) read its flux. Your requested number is 16.28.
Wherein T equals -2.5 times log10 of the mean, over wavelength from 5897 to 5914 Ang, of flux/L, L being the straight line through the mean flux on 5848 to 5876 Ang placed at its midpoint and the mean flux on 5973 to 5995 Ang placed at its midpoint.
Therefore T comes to 0.07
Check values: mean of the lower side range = 18.2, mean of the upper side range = 17.7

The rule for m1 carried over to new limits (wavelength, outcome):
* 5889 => 14.22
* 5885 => 17.07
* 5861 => 17.34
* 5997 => 17.69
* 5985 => 17.52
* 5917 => 17.82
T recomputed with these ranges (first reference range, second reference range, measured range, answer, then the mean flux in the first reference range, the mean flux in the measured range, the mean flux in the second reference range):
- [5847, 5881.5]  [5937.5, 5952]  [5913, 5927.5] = 0.03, 18.2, 17.5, 18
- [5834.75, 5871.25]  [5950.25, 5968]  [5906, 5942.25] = 0.01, 18.1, 17.8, 17.9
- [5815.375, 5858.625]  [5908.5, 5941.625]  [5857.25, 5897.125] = 0.06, 17.9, 17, 17.8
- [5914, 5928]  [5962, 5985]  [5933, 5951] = -0.01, 17.6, 17.9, 18.1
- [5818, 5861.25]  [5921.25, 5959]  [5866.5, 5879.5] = -0.04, 17.9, 18.5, 17.9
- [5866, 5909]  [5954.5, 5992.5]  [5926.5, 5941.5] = -0.04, 16.8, 18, 17.9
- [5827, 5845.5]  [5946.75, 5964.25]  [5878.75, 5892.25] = 0.10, 17.7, 16.2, 17.8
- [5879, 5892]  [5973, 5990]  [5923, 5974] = -0.04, 16.2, 18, 17.8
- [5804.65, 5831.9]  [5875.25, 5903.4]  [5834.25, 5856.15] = -0.05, 18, 18.1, 16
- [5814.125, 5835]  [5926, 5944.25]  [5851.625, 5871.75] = -0.02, 17.5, 18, 18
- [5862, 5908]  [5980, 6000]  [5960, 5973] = -0.04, 16.8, 18.1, 17.6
